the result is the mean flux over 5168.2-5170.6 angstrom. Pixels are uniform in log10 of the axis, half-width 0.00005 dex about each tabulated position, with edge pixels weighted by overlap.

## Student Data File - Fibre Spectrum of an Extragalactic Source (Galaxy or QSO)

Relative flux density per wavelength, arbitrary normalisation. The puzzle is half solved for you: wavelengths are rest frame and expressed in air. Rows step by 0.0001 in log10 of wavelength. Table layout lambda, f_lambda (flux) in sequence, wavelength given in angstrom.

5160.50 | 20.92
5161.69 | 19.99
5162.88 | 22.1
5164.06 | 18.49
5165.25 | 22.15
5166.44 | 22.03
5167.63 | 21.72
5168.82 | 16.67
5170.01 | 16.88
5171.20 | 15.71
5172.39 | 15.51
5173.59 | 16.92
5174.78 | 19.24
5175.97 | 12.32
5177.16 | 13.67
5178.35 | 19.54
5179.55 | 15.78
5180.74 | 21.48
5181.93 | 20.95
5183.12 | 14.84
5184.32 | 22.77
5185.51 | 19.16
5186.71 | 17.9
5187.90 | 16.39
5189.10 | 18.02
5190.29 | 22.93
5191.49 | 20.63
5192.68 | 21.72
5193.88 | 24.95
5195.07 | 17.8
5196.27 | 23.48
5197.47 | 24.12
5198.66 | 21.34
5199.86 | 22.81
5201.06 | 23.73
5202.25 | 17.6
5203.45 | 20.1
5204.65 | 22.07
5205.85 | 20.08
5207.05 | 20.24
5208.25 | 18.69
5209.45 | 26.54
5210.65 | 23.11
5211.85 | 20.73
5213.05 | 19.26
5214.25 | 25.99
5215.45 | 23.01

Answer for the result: 16.8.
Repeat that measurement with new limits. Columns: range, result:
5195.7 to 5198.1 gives 23.8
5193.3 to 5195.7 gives 21.4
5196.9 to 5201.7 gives 23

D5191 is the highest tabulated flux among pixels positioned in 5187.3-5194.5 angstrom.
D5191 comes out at 24.95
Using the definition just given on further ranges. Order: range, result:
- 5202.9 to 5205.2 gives 22.07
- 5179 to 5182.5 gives 21.48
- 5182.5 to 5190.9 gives 22.93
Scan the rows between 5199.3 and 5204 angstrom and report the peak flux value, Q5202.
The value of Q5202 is 23.73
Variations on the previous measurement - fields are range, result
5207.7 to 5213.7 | 26.54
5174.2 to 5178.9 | 19.54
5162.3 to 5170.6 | 22.15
